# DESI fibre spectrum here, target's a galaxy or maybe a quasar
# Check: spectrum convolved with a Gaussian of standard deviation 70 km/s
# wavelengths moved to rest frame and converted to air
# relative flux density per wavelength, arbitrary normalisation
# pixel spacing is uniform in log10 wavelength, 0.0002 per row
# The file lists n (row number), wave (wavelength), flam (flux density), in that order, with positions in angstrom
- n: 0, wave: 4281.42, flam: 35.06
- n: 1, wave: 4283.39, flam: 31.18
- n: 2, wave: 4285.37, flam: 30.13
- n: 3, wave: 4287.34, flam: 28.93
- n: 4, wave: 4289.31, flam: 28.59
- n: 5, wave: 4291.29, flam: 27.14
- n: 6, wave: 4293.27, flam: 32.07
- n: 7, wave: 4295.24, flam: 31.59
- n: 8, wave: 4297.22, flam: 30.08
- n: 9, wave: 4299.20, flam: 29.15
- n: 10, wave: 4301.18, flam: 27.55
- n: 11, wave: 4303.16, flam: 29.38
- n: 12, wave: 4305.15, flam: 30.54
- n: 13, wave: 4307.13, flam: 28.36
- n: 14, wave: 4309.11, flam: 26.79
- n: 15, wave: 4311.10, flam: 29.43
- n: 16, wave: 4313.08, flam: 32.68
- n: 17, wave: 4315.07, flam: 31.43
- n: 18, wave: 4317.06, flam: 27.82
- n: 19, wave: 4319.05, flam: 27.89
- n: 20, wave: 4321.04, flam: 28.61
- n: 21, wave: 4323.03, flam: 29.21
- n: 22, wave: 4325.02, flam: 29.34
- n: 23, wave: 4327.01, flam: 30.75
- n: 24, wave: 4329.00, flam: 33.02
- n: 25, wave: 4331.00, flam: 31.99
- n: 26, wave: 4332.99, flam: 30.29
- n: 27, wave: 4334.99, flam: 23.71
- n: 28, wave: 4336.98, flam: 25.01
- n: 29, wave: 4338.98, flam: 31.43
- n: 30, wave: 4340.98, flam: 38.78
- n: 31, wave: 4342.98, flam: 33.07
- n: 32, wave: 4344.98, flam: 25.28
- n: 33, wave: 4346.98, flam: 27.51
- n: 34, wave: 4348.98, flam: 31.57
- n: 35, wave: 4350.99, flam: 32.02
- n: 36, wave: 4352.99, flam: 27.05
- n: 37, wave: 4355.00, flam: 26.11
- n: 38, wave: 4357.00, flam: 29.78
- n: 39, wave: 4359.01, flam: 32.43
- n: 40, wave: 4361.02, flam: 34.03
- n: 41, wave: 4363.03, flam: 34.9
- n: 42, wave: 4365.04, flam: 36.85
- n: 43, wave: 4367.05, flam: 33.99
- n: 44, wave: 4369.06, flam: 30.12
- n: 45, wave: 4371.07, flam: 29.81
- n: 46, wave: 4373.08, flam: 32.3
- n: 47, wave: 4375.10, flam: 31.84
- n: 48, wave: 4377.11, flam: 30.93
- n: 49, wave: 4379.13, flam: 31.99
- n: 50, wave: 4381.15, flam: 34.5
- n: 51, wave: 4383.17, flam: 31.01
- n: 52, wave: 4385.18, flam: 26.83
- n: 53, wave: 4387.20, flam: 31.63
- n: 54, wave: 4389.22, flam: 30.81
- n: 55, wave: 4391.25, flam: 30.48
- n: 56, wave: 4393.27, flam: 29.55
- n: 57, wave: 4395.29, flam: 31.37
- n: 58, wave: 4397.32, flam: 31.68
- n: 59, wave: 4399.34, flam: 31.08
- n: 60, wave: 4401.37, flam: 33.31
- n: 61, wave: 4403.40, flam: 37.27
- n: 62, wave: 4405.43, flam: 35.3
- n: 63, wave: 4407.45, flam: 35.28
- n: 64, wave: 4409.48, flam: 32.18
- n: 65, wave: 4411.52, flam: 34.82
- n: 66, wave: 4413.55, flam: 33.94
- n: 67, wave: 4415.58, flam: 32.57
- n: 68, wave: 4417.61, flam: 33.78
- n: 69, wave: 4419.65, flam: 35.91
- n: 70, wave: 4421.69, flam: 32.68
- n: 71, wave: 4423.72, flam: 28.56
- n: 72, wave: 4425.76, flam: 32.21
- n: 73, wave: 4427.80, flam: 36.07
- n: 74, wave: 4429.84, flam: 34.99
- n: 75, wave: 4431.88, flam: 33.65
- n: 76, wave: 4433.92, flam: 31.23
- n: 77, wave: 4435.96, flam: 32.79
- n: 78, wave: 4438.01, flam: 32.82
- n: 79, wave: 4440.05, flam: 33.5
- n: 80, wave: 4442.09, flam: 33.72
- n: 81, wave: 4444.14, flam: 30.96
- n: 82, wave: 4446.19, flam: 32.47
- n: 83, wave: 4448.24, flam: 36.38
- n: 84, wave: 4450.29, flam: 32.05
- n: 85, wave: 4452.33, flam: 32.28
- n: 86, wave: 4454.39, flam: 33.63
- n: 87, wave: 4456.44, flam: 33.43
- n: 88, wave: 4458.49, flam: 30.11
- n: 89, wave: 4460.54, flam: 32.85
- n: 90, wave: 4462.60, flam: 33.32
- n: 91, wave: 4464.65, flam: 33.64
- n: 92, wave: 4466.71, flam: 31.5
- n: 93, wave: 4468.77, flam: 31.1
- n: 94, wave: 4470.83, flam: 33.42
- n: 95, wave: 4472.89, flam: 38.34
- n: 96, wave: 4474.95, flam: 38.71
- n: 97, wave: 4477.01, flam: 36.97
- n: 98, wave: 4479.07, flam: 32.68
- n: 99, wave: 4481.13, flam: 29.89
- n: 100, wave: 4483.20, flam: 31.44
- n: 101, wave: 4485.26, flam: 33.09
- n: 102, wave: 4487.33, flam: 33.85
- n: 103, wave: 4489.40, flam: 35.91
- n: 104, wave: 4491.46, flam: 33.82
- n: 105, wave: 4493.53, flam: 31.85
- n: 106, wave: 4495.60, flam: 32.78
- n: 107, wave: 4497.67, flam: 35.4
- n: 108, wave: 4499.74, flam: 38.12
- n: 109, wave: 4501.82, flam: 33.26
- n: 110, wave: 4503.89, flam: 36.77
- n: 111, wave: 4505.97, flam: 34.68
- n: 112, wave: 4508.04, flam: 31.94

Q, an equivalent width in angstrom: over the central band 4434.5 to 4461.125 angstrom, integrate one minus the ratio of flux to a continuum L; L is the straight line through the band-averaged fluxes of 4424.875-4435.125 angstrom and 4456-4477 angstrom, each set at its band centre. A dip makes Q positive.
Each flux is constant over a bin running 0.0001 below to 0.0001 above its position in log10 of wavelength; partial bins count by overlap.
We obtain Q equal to 0.7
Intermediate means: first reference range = 33.6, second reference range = 33.8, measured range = 32.8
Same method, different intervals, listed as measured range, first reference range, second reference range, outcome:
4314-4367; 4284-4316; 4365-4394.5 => 0.09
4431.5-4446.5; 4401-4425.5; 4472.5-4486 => 0.60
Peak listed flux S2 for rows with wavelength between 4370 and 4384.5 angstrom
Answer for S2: 34.5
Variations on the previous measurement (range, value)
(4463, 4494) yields 38.71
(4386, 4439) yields 37.27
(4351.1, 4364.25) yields 34.9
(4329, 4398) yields 38.78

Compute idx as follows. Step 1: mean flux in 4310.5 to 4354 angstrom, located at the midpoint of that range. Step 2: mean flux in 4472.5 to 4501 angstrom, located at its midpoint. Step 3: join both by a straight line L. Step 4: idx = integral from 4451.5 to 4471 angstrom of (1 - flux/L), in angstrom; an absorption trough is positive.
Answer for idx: 0.7 angstrom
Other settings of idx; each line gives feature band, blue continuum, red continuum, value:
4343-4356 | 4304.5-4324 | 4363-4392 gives 0.9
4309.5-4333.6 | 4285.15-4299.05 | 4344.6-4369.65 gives 0.2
